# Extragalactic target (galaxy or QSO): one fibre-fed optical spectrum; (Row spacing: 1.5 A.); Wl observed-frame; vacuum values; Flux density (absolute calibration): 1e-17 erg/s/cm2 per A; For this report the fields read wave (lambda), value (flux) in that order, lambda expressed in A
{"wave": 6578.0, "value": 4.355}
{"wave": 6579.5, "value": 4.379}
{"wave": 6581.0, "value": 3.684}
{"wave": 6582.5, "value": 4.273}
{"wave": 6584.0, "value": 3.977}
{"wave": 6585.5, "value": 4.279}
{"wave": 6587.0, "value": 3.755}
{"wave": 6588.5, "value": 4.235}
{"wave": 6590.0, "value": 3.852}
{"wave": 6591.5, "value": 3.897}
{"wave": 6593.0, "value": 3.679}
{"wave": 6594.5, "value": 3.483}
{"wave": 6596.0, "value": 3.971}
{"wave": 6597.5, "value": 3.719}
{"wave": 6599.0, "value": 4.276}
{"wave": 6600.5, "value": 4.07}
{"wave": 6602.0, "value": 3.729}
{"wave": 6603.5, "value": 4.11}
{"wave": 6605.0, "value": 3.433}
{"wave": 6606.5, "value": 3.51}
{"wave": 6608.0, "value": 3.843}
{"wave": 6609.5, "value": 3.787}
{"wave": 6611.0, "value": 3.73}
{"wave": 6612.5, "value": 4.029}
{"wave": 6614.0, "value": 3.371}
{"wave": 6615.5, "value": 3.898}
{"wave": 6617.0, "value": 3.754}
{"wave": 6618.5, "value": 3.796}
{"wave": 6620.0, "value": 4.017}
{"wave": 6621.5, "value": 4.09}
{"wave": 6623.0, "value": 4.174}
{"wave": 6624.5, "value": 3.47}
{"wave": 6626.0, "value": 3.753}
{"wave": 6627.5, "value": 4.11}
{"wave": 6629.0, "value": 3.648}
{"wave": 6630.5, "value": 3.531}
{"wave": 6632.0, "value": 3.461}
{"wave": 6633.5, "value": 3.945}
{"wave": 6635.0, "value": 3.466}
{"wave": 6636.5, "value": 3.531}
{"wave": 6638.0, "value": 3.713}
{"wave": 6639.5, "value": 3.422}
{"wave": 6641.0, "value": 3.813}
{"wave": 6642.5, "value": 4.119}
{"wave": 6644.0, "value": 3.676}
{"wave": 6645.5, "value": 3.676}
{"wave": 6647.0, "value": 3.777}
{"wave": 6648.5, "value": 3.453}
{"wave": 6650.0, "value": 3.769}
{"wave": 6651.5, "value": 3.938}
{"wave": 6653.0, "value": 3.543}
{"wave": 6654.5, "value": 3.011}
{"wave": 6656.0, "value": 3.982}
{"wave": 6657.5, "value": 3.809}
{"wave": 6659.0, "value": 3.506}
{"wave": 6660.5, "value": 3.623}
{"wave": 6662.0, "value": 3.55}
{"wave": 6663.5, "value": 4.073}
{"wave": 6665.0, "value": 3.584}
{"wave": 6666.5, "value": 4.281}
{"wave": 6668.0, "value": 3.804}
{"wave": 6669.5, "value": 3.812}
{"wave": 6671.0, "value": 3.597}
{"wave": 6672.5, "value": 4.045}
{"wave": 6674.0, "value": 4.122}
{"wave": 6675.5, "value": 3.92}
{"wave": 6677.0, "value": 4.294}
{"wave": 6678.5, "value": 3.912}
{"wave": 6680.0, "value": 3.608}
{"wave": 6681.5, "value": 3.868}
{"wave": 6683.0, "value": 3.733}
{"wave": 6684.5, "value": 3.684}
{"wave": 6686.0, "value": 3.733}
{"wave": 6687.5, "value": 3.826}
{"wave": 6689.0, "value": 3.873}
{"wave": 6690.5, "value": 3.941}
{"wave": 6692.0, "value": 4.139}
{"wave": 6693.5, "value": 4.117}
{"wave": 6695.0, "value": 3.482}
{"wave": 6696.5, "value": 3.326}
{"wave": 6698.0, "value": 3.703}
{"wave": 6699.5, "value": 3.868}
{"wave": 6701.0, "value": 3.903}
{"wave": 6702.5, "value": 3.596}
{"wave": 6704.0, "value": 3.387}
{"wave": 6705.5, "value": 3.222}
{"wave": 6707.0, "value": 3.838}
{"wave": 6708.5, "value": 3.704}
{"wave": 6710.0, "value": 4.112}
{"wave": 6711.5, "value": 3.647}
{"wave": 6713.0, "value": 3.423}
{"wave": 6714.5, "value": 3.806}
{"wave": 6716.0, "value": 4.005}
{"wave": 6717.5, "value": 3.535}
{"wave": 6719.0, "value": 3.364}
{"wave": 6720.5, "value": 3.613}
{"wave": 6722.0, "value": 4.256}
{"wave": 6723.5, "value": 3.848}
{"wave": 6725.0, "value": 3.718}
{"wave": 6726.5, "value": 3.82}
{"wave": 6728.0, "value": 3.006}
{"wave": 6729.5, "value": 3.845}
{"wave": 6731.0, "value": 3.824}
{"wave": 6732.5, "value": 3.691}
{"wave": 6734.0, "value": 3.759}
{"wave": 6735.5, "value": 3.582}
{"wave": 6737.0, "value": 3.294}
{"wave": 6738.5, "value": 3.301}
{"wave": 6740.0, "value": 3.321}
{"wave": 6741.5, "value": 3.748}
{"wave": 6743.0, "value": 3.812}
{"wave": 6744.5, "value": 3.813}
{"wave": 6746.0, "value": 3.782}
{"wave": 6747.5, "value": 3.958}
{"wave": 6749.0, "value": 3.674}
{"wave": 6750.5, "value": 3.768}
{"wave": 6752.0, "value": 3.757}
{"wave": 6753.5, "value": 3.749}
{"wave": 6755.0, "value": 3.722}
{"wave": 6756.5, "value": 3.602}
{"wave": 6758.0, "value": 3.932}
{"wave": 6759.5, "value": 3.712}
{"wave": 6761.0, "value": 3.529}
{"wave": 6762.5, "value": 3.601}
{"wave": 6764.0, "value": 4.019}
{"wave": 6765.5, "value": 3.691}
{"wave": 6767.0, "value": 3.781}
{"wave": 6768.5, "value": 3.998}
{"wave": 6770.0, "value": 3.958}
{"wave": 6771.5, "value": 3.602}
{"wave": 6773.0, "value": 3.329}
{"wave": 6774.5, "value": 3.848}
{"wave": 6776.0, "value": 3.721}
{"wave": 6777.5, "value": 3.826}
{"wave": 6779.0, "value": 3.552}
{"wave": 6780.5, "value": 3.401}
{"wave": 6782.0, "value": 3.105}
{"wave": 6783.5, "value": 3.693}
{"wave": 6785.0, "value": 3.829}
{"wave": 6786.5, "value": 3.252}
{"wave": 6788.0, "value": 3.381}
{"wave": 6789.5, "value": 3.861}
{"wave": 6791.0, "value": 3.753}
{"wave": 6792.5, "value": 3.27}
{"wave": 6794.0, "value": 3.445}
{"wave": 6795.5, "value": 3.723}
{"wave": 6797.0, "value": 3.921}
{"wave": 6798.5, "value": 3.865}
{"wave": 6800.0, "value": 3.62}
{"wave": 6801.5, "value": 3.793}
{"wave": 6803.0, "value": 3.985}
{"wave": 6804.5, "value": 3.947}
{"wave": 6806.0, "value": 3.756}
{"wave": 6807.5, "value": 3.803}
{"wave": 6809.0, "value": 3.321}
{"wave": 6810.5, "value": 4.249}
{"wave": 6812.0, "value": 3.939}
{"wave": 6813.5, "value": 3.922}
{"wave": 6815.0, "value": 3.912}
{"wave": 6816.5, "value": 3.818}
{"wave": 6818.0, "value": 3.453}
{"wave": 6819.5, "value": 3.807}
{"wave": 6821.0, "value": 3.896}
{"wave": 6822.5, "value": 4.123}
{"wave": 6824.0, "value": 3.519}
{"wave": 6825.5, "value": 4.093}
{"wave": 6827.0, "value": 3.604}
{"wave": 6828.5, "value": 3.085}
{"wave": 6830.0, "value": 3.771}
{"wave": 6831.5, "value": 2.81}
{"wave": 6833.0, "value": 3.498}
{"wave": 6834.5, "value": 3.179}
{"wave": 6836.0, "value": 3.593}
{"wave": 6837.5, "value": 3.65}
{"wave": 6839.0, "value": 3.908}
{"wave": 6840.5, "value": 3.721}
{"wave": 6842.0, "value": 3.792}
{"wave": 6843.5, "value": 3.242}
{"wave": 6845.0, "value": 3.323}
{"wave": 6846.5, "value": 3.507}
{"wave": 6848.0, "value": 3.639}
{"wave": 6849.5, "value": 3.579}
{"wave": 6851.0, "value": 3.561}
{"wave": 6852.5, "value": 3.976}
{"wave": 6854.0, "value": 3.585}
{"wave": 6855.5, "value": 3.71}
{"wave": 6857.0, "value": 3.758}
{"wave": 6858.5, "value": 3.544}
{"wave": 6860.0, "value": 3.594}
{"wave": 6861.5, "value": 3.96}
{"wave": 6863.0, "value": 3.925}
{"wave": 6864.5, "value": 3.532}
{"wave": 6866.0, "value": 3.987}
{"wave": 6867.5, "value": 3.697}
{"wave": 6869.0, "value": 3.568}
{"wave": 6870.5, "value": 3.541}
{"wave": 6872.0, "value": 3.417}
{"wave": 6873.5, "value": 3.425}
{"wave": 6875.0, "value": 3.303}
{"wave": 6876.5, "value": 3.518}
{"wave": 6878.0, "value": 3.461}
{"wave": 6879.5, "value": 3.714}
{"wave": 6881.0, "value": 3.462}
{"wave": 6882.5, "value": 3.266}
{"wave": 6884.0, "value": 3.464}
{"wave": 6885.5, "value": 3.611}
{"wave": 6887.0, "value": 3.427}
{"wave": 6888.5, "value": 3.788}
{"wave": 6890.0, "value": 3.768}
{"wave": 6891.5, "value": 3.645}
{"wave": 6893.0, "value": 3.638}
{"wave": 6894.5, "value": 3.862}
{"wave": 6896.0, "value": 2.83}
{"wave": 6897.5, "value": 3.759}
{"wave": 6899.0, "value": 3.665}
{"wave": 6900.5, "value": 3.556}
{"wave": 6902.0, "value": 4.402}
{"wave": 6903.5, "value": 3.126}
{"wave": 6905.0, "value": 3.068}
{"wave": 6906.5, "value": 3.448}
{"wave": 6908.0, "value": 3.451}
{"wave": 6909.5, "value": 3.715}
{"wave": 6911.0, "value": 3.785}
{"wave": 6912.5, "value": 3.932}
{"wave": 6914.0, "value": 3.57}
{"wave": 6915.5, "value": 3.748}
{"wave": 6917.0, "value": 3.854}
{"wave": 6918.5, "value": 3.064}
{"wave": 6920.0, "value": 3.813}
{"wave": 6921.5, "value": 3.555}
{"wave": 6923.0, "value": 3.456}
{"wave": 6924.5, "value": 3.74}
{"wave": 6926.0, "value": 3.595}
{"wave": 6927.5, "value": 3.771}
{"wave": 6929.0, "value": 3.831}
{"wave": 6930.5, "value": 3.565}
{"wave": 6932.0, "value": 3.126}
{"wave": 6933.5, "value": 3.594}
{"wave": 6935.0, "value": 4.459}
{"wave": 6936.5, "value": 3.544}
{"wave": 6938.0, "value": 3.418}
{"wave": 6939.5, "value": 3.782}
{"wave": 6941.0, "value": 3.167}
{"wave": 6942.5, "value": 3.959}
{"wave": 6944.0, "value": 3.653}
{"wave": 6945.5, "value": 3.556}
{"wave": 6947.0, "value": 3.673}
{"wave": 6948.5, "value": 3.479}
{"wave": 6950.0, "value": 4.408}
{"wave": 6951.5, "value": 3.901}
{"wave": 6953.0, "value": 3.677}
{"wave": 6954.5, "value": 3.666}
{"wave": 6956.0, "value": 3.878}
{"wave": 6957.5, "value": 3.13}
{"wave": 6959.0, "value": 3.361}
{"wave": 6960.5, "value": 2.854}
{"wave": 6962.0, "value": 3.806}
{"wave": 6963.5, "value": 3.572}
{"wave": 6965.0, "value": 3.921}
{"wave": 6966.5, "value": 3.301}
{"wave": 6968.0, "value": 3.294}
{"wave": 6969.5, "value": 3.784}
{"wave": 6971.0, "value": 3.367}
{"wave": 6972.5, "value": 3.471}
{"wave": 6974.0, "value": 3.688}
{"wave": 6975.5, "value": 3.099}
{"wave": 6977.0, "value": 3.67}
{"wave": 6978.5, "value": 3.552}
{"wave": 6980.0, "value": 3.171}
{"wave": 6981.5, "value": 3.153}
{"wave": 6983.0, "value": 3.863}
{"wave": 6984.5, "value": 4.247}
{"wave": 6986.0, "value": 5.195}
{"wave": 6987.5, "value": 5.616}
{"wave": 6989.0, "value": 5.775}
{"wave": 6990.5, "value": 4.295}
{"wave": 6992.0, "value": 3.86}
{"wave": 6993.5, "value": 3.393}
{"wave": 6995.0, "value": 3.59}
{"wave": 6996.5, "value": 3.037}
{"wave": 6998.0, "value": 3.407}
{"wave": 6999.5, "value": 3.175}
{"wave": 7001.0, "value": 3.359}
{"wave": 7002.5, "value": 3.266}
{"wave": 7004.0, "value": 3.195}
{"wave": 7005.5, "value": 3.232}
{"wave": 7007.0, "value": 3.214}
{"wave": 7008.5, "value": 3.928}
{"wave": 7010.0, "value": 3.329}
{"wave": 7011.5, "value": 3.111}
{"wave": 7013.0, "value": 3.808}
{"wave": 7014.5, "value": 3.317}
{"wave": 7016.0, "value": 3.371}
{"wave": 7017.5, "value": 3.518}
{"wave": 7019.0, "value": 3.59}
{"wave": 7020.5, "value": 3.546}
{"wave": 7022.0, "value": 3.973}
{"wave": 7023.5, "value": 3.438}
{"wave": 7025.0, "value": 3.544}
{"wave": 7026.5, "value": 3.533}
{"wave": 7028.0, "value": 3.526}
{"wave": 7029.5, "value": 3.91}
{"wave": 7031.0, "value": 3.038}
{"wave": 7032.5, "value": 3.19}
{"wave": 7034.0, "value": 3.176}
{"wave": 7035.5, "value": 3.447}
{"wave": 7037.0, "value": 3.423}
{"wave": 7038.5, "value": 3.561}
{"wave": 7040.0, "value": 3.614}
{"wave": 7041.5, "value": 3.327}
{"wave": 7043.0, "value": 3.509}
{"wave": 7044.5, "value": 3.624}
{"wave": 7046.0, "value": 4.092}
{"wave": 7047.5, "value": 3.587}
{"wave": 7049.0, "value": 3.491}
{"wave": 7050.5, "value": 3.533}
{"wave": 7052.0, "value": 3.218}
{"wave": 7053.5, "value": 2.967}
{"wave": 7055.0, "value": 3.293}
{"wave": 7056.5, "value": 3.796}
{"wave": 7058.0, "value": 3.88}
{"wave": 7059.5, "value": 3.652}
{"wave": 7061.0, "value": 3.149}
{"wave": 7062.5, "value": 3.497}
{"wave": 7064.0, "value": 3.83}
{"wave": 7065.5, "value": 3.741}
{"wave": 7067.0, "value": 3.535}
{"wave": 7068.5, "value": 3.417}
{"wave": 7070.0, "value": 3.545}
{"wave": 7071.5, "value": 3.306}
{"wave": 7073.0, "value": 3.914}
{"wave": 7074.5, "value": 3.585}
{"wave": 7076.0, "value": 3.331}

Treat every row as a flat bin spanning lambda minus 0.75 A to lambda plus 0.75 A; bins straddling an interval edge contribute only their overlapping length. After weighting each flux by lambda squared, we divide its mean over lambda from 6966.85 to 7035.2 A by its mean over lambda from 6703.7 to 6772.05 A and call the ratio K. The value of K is 1.05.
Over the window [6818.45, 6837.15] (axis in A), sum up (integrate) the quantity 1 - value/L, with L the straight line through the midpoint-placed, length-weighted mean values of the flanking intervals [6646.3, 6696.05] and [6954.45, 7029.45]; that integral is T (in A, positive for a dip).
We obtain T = 0.7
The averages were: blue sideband 3.8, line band 3.58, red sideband 3.62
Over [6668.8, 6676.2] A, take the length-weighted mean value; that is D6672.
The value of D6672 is 3.9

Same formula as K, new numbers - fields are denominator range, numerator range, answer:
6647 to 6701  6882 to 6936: 1.02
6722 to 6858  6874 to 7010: 1.03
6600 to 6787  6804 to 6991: 1.04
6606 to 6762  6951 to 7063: 1.05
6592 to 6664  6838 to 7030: 1.06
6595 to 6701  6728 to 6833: 1.01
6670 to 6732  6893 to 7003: 1.05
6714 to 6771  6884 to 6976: 1.02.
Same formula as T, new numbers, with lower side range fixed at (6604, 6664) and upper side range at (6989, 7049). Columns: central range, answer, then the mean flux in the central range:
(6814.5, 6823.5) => -0.5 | 3.82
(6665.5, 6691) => -1.3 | 3.88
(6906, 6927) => -0.3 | 3.63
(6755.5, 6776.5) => -0.5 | 3.74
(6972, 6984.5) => 0.1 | 3.51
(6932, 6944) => -0.4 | 3.66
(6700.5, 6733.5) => -0.1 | 3.69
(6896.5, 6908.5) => 0.1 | 3.55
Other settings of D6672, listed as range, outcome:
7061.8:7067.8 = 3.65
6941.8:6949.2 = 3.66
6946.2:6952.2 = 3.86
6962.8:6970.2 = 3.57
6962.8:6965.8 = 3.74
